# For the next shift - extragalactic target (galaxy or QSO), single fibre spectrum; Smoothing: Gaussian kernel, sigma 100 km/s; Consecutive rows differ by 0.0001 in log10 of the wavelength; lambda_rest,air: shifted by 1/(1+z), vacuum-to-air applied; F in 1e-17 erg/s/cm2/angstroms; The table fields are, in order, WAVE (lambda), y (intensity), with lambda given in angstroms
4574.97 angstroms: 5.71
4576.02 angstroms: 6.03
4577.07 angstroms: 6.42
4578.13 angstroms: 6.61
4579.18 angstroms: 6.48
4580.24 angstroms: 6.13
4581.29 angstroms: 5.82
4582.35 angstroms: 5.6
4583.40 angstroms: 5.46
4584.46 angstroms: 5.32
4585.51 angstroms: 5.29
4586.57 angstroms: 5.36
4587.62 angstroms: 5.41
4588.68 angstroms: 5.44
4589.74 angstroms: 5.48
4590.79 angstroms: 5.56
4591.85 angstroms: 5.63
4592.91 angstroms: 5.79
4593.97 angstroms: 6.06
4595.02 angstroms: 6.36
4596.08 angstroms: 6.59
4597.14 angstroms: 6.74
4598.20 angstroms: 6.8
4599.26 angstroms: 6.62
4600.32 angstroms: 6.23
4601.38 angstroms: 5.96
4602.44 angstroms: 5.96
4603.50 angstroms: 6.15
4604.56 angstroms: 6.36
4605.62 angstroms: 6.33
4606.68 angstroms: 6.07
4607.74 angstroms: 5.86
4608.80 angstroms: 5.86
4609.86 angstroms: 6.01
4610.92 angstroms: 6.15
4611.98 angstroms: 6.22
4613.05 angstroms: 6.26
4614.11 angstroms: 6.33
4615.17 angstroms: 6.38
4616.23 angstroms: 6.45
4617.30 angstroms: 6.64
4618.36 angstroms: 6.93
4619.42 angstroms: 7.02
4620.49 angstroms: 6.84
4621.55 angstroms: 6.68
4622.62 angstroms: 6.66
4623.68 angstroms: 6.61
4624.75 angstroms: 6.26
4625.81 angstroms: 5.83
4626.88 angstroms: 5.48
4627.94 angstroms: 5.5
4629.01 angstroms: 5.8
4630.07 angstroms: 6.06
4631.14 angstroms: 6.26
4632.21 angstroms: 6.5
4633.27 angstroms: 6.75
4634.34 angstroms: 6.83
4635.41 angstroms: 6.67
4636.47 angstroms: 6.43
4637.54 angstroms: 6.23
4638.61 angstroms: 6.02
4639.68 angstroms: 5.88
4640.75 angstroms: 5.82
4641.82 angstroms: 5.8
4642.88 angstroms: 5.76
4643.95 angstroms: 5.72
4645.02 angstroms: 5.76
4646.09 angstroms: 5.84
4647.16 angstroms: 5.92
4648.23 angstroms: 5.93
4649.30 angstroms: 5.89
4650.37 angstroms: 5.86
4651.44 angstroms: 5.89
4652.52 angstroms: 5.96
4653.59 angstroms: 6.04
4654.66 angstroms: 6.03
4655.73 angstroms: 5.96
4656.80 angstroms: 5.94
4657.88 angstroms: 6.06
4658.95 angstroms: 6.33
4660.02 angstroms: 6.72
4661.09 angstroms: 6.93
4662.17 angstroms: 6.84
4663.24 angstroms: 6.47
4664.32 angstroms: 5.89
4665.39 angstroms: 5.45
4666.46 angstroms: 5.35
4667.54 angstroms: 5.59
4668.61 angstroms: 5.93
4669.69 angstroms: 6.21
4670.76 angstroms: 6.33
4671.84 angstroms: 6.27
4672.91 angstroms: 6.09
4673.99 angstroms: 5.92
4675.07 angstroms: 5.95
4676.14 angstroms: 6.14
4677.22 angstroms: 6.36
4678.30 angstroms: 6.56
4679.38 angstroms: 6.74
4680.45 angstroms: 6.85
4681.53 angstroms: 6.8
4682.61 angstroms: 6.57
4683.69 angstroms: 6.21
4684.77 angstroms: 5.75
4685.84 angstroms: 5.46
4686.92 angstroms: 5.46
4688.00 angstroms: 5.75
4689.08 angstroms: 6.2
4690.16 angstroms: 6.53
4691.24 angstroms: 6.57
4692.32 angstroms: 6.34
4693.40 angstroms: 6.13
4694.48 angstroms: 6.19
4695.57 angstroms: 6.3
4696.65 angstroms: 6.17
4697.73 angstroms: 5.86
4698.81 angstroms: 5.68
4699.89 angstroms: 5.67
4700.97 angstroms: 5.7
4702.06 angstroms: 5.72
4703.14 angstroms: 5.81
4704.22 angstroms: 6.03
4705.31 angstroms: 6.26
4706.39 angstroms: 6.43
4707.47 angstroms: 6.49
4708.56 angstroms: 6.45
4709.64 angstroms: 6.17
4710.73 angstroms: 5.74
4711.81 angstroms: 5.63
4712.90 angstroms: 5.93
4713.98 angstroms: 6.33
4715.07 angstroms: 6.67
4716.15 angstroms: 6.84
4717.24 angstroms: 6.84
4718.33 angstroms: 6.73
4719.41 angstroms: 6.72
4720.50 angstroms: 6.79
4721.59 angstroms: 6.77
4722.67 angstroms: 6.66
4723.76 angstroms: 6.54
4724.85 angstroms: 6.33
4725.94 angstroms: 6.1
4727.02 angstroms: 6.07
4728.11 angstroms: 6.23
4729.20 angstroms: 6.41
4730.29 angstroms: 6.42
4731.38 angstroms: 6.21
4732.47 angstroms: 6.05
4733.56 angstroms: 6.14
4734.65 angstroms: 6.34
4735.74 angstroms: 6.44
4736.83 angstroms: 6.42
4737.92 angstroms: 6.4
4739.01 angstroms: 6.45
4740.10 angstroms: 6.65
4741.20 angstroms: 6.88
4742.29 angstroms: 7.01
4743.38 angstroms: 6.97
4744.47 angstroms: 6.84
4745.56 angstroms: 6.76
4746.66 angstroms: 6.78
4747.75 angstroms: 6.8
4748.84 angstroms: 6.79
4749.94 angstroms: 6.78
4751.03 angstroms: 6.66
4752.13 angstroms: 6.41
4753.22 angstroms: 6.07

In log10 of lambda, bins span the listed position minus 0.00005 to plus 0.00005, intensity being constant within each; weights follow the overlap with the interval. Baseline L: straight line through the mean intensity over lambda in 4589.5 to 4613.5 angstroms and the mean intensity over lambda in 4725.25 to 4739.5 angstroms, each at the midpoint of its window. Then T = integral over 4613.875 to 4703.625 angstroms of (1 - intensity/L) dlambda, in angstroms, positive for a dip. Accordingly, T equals 0.71 angstroms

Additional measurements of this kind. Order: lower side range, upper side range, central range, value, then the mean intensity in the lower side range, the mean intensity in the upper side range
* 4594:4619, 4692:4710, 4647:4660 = 0.38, 6.32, 6.08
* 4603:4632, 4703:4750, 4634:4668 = 1.45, 6.26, 6.46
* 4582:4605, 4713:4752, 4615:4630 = -0.75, 5.92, 6.56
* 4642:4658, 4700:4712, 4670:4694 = -1.00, 5.9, 6.04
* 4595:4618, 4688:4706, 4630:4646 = 0.13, 6.29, 6.06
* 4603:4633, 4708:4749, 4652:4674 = 0.84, 6.27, 6.48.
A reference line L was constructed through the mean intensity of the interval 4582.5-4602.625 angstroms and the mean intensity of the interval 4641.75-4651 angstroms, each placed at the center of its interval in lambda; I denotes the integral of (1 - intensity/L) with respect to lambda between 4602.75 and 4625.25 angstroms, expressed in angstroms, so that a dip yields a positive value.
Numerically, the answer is -1.95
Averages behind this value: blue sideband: 5.89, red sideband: 5.84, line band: 6.38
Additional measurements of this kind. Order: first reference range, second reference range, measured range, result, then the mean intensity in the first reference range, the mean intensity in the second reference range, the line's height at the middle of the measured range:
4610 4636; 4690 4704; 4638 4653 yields 1.0 angstroms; 6.37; 6.04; 6.27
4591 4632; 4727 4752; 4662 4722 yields 2.4 angstroms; 6.25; 6.55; 6.44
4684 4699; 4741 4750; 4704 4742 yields 0.7 angstroms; 6.04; 6.85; 6.51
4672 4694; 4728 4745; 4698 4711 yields 0.7 angstroms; 6.22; 6.5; 6.33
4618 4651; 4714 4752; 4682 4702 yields 1.2 angstroms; 6.17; 6.57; 6.4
